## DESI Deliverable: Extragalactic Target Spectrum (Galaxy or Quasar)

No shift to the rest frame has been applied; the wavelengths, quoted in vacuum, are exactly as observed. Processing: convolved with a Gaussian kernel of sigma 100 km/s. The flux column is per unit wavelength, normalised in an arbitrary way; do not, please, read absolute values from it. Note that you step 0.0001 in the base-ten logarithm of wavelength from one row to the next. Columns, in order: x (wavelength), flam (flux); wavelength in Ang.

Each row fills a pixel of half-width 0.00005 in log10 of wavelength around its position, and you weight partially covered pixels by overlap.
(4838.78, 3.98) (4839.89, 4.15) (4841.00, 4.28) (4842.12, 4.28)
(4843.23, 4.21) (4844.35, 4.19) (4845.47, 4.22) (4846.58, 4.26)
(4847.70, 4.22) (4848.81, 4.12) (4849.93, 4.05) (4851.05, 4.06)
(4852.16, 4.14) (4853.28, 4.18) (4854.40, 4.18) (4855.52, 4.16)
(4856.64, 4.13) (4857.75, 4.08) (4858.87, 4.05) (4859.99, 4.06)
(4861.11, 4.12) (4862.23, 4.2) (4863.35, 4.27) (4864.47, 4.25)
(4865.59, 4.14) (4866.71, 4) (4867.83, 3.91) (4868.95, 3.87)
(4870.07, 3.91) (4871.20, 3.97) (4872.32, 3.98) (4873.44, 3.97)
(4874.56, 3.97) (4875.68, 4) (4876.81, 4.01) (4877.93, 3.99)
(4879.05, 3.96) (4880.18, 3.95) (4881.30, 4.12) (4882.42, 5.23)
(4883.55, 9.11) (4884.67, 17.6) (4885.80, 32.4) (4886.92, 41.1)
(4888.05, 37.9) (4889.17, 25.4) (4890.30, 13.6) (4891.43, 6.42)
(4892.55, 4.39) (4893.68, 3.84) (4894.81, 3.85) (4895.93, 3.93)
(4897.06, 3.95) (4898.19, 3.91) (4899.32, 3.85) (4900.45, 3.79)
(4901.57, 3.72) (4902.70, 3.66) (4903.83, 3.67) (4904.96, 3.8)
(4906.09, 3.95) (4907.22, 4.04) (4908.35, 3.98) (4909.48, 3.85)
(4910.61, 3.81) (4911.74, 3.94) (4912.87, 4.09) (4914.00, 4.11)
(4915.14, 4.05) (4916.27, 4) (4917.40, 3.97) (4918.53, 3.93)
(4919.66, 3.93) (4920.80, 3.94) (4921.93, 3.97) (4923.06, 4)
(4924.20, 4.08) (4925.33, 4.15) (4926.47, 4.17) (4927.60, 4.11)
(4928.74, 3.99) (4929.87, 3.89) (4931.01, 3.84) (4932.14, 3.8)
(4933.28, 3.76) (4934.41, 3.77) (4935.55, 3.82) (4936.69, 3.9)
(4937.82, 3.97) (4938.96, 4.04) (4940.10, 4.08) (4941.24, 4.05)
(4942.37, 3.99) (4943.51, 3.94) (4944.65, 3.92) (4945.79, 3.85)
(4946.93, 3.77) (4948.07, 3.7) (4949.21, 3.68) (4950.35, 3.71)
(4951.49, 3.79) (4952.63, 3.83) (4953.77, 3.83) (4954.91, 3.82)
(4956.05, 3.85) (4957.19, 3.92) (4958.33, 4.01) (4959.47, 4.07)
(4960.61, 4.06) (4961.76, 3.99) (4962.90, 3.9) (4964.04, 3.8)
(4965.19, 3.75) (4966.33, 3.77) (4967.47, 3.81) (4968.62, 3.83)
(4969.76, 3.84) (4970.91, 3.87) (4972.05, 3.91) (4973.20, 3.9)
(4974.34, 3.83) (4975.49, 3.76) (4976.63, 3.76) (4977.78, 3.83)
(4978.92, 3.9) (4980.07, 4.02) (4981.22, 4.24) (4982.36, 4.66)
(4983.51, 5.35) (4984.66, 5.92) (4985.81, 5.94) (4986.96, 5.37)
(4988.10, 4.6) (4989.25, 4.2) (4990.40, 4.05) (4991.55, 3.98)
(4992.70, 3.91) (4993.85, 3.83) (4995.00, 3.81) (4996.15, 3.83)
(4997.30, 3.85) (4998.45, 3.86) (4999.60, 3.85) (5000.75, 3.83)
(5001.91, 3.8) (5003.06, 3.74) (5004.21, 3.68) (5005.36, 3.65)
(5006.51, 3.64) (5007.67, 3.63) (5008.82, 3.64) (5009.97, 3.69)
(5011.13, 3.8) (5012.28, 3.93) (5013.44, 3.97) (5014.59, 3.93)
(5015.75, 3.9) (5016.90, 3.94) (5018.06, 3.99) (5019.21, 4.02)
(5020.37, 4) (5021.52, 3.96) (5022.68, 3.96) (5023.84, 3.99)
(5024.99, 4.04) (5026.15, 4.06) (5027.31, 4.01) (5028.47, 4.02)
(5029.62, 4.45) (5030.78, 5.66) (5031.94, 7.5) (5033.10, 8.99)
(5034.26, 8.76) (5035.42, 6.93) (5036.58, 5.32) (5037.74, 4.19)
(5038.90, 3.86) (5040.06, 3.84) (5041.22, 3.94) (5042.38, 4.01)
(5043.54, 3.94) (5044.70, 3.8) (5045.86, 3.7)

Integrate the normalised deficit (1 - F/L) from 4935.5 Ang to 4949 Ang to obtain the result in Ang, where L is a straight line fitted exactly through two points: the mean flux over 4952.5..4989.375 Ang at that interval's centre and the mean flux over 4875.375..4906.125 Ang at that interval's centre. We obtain 4.8 Ang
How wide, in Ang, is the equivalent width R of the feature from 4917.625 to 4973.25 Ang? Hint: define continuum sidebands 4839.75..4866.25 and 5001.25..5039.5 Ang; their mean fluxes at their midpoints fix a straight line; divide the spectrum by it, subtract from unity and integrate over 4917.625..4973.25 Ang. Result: 5.7 Ang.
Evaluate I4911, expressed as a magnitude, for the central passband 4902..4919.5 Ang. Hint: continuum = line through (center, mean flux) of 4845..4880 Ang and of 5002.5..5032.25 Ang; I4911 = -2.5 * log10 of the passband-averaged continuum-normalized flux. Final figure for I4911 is 0.04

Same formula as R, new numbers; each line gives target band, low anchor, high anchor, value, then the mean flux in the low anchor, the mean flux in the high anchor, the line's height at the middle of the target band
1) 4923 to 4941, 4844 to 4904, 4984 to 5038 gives 5.8 Ang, 6.89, 4.46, 5.86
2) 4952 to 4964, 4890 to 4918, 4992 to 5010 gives 0.3 Ang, 4.32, 3.77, 4.01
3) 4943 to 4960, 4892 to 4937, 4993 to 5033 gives 0.6 Ang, 3.93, 4.1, 3.99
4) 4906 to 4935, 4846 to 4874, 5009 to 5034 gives 1.9 Ang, 4.09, 4.51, 4.25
